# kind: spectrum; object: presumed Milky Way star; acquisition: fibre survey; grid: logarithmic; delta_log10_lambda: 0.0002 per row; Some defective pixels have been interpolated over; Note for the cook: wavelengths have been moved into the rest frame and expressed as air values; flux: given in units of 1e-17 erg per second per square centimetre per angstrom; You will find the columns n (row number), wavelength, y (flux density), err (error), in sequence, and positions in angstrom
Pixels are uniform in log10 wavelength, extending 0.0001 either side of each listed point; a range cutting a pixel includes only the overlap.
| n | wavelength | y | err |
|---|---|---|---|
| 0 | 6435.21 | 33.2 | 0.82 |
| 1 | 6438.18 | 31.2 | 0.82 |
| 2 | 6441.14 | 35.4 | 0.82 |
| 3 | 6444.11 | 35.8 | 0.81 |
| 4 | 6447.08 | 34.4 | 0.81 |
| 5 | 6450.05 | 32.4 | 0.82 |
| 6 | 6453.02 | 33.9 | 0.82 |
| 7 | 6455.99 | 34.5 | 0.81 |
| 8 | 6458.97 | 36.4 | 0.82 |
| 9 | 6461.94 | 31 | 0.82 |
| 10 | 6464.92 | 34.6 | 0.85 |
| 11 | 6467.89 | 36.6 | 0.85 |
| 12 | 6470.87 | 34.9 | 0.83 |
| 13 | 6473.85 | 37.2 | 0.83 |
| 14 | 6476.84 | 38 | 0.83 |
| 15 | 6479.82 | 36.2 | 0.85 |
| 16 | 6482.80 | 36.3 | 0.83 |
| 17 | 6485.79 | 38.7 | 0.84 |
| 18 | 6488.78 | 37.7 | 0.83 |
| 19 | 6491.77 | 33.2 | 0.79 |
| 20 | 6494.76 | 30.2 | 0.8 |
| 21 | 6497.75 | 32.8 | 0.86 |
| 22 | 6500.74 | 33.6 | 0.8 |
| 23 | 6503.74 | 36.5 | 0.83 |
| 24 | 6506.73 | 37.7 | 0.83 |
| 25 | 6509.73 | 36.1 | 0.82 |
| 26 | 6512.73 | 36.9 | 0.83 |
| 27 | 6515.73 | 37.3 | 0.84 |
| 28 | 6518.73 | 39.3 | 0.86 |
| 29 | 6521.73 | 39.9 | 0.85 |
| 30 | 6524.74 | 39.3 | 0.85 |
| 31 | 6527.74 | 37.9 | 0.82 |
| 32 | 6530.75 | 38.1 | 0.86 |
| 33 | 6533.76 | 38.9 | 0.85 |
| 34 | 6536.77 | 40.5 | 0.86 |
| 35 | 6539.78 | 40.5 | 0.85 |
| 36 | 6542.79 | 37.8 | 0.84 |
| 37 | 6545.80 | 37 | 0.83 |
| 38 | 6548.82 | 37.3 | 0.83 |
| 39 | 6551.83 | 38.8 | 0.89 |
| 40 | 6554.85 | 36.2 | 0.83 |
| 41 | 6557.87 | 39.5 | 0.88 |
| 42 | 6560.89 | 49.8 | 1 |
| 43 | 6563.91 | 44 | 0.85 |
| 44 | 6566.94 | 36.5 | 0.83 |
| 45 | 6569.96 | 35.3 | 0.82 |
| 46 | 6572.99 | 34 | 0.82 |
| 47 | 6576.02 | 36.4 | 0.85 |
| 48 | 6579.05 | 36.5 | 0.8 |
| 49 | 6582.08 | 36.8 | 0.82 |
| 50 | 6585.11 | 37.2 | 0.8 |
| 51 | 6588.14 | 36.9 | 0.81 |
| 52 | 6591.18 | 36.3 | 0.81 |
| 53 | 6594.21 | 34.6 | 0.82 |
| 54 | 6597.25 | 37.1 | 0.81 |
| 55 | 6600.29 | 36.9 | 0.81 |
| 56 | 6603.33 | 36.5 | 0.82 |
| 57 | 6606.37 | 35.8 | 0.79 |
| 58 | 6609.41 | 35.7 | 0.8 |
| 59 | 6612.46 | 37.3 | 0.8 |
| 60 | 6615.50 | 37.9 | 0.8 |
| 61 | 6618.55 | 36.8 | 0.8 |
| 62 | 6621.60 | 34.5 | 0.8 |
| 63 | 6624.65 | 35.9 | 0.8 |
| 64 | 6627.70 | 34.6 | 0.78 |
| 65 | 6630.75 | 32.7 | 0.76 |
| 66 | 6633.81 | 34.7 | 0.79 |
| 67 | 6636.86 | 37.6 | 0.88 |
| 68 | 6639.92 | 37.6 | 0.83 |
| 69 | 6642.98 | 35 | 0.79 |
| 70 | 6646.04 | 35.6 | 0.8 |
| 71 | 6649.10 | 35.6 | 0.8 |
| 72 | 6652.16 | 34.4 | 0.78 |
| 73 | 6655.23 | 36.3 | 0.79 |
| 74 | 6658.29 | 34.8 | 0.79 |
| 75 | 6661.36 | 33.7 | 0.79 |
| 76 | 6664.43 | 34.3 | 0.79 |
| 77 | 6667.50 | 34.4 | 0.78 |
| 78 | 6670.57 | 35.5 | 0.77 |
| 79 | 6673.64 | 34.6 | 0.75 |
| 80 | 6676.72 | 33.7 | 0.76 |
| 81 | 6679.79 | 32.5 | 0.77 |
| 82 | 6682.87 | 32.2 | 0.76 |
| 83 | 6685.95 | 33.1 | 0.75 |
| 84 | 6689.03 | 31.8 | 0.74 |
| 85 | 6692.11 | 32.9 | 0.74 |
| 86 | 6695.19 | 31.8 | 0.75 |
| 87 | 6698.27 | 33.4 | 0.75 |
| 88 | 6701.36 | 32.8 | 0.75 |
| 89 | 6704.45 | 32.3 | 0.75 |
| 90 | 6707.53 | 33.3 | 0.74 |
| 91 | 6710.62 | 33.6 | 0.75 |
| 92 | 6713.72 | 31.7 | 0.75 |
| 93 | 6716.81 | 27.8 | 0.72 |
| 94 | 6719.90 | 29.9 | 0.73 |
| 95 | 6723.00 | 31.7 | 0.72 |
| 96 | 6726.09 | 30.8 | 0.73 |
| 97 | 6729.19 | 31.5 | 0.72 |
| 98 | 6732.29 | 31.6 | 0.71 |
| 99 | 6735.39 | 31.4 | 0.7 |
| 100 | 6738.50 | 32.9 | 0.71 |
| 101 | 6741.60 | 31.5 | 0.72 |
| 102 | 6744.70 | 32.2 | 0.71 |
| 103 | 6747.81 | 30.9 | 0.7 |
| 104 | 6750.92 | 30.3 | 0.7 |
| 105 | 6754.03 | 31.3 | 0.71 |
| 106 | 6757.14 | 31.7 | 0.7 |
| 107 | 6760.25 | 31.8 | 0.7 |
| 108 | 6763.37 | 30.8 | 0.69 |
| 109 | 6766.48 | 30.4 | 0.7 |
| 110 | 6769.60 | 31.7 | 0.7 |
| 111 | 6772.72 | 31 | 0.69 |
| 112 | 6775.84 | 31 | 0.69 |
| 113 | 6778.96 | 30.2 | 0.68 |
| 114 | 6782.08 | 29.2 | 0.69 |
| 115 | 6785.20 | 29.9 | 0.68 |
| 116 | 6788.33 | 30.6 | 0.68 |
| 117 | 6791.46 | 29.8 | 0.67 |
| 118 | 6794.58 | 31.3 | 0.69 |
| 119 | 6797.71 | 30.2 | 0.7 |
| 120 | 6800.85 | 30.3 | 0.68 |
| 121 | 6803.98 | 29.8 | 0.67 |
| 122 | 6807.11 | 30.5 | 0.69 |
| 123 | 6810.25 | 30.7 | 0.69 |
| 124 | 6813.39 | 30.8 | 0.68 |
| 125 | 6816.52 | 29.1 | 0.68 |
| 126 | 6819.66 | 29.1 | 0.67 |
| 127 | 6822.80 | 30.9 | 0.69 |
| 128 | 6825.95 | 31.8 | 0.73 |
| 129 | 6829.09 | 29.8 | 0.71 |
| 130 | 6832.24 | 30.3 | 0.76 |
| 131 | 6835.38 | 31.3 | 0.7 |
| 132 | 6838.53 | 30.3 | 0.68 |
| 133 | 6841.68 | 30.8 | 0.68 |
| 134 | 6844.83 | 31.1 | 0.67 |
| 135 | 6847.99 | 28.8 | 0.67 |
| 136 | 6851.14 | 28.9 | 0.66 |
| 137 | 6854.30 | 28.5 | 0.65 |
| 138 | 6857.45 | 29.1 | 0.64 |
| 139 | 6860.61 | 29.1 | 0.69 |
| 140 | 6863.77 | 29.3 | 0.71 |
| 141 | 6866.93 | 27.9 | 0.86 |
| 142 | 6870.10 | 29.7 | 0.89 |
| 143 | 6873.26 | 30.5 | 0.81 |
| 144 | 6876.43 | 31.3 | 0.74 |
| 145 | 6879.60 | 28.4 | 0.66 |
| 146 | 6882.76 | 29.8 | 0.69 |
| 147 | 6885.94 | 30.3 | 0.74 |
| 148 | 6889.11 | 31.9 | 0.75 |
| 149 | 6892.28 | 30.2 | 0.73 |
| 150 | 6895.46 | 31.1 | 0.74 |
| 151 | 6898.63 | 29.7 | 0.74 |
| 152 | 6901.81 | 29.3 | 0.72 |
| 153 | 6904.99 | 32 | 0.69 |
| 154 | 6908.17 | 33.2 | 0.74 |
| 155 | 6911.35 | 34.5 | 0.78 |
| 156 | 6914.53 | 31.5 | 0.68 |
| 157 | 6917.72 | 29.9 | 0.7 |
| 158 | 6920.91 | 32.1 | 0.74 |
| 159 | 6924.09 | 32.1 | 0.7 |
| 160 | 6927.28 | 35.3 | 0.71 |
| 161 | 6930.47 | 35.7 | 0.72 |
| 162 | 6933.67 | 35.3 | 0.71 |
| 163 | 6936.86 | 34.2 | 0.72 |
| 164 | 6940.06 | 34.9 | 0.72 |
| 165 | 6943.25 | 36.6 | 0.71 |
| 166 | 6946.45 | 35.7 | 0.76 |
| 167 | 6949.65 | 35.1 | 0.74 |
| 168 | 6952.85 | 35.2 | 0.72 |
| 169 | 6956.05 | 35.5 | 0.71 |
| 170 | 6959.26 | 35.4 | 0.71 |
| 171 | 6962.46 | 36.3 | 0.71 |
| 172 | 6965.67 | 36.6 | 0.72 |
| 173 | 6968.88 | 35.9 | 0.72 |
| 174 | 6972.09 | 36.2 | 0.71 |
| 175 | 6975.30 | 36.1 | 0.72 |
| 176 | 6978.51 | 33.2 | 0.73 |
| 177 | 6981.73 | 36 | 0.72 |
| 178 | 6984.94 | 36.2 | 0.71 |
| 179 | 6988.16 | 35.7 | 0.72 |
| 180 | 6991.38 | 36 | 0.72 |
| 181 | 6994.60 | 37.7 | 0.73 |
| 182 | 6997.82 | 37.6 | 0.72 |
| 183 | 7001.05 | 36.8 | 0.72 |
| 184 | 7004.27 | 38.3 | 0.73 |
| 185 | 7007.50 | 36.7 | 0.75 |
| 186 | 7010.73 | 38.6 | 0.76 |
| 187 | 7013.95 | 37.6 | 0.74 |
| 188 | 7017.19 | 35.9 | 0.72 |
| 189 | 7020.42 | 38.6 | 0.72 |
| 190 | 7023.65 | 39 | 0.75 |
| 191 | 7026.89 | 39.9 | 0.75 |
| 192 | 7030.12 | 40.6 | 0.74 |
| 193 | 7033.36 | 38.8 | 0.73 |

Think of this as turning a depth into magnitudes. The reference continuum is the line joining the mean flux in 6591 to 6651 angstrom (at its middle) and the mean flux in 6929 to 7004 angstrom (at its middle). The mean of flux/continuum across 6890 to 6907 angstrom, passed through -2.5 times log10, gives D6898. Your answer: 0.17 mag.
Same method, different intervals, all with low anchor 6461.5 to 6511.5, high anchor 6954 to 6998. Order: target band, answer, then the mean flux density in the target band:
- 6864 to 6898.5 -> 0.19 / 30.1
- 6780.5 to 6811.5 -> 0.18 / 30.2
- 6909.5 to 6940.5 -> 0.08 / 33.5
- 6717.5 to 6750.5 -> 0.14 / 31.3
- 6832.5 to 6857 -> 0.20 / 29.9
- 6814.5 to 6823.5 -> 0.20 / 29.7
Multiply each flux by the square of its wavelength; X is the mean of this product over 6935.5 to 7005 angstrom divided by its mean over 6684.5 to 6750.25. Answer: 1.22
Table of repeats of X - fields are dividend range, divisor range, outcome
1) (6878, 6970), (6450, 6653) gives 1.01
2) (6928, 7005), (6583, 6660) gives 1.11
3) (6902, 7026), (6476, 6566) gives 1.07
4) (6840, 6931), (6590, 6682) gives 0.93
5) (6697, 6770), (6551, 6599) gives 0.87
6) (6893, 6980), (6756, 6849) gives 1.16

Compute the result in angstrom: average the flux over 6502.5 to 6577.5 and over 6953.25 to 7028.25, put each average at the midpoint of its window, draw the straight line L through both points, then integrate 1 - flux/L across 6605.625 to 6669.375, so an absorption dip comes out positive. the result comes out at 4.38 angstrom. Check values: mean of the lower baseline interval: 38.5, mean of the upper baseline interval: 36.7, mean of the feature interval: 35.5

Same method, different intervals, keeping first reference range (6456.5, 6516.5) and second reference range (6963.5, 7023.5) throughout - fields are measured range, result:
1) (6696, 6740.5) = 5.3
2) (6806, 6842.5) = 5.9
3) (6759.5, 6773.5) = 2.0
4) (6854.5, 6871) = 3.4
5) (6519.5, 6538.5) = -1.9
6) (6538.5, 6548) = -0.7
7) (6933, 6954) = 0.7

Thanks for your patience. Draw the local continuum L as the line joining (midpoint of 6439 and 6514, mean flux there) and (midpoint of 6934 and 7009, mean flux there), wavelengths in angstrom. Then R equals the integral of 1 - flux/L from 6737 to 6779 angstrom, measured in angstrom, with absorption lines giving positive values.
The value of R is 5.1 angstrom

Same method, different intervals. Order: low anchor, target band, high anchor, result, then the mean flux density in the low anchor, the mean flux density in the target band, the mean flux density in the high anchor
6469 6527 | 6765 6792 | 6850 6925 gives 1.4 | 36.4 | 30.4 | 30.4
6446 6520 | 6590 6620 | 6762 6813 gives -2.7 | 35.5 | 36.5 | 30.5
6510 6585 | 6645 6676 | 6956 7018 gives 2.5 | 38.5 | 34.9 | 36.4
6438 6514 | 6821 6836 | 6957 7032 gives 2.3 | 35.1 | 30.8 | 37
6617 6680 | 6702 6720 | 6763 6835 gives 0.8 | 35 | 31.6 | 30.4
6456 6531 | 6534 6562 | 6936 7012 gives -2.6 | 36.2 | 39.5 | 36.1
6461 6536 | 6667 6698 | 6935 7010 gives 2.6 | 36.4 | 33.2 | 36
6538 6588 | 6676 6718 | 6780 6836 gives 1.9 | 38.3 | 32.4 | 30.3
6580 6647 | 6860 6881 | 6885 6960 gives 2.6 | 36.1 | 29.5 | 33.2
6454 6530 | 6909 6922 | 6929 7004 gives 1.4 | 36.1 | 32.1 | 35.9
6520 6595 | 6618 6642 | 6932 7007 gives 1.5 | 38.3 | 35.5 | 35.9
